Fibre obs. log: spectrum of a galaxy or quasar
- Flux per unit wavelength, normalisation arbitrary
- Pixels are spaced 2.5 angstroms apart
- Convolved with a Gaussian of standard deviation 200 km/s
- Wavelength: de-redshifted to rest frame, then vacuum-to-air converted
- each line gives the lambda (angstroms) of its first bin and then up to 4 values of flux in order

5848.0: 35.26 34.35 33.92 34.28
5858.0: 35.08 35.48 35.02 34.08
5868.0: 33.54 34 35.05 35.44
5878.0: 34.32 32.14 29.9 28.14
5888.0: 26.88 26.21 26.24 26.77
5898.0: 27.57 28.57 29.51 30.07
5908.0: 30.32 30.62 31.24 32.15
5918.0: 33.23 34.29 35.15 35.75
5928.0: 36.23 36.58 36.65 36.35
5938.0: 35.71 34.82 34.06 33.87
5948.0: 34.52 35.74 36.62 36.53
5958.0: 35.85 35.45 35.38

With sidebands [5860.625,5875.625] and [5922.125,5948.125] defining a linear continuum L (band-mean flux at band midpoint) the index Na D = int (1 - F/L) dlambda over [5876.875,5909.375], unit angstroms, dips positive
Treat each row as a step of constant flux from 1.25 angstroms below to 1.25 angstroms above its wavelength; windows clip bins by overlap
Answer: 5.5 angstroms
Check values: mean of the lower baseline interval 34.5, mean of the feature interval 29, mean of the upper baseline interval 35.5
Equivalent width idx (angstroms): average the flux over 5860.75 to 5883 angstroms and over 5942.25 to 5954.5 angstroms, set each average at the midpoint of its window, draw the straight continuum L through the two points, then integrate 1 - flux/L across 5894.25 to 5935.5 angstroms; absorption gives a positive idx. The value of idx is 2.75 angstroms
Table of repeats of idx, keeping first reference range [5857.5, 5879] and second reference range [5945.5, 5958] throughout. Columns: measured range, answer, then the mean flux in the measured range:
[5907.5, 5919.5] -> 1.2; 31.6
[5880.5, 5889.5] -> 1.6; 28.8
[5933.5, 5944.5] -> 0.1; 35.3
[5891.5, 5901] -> 2.1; 27.2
